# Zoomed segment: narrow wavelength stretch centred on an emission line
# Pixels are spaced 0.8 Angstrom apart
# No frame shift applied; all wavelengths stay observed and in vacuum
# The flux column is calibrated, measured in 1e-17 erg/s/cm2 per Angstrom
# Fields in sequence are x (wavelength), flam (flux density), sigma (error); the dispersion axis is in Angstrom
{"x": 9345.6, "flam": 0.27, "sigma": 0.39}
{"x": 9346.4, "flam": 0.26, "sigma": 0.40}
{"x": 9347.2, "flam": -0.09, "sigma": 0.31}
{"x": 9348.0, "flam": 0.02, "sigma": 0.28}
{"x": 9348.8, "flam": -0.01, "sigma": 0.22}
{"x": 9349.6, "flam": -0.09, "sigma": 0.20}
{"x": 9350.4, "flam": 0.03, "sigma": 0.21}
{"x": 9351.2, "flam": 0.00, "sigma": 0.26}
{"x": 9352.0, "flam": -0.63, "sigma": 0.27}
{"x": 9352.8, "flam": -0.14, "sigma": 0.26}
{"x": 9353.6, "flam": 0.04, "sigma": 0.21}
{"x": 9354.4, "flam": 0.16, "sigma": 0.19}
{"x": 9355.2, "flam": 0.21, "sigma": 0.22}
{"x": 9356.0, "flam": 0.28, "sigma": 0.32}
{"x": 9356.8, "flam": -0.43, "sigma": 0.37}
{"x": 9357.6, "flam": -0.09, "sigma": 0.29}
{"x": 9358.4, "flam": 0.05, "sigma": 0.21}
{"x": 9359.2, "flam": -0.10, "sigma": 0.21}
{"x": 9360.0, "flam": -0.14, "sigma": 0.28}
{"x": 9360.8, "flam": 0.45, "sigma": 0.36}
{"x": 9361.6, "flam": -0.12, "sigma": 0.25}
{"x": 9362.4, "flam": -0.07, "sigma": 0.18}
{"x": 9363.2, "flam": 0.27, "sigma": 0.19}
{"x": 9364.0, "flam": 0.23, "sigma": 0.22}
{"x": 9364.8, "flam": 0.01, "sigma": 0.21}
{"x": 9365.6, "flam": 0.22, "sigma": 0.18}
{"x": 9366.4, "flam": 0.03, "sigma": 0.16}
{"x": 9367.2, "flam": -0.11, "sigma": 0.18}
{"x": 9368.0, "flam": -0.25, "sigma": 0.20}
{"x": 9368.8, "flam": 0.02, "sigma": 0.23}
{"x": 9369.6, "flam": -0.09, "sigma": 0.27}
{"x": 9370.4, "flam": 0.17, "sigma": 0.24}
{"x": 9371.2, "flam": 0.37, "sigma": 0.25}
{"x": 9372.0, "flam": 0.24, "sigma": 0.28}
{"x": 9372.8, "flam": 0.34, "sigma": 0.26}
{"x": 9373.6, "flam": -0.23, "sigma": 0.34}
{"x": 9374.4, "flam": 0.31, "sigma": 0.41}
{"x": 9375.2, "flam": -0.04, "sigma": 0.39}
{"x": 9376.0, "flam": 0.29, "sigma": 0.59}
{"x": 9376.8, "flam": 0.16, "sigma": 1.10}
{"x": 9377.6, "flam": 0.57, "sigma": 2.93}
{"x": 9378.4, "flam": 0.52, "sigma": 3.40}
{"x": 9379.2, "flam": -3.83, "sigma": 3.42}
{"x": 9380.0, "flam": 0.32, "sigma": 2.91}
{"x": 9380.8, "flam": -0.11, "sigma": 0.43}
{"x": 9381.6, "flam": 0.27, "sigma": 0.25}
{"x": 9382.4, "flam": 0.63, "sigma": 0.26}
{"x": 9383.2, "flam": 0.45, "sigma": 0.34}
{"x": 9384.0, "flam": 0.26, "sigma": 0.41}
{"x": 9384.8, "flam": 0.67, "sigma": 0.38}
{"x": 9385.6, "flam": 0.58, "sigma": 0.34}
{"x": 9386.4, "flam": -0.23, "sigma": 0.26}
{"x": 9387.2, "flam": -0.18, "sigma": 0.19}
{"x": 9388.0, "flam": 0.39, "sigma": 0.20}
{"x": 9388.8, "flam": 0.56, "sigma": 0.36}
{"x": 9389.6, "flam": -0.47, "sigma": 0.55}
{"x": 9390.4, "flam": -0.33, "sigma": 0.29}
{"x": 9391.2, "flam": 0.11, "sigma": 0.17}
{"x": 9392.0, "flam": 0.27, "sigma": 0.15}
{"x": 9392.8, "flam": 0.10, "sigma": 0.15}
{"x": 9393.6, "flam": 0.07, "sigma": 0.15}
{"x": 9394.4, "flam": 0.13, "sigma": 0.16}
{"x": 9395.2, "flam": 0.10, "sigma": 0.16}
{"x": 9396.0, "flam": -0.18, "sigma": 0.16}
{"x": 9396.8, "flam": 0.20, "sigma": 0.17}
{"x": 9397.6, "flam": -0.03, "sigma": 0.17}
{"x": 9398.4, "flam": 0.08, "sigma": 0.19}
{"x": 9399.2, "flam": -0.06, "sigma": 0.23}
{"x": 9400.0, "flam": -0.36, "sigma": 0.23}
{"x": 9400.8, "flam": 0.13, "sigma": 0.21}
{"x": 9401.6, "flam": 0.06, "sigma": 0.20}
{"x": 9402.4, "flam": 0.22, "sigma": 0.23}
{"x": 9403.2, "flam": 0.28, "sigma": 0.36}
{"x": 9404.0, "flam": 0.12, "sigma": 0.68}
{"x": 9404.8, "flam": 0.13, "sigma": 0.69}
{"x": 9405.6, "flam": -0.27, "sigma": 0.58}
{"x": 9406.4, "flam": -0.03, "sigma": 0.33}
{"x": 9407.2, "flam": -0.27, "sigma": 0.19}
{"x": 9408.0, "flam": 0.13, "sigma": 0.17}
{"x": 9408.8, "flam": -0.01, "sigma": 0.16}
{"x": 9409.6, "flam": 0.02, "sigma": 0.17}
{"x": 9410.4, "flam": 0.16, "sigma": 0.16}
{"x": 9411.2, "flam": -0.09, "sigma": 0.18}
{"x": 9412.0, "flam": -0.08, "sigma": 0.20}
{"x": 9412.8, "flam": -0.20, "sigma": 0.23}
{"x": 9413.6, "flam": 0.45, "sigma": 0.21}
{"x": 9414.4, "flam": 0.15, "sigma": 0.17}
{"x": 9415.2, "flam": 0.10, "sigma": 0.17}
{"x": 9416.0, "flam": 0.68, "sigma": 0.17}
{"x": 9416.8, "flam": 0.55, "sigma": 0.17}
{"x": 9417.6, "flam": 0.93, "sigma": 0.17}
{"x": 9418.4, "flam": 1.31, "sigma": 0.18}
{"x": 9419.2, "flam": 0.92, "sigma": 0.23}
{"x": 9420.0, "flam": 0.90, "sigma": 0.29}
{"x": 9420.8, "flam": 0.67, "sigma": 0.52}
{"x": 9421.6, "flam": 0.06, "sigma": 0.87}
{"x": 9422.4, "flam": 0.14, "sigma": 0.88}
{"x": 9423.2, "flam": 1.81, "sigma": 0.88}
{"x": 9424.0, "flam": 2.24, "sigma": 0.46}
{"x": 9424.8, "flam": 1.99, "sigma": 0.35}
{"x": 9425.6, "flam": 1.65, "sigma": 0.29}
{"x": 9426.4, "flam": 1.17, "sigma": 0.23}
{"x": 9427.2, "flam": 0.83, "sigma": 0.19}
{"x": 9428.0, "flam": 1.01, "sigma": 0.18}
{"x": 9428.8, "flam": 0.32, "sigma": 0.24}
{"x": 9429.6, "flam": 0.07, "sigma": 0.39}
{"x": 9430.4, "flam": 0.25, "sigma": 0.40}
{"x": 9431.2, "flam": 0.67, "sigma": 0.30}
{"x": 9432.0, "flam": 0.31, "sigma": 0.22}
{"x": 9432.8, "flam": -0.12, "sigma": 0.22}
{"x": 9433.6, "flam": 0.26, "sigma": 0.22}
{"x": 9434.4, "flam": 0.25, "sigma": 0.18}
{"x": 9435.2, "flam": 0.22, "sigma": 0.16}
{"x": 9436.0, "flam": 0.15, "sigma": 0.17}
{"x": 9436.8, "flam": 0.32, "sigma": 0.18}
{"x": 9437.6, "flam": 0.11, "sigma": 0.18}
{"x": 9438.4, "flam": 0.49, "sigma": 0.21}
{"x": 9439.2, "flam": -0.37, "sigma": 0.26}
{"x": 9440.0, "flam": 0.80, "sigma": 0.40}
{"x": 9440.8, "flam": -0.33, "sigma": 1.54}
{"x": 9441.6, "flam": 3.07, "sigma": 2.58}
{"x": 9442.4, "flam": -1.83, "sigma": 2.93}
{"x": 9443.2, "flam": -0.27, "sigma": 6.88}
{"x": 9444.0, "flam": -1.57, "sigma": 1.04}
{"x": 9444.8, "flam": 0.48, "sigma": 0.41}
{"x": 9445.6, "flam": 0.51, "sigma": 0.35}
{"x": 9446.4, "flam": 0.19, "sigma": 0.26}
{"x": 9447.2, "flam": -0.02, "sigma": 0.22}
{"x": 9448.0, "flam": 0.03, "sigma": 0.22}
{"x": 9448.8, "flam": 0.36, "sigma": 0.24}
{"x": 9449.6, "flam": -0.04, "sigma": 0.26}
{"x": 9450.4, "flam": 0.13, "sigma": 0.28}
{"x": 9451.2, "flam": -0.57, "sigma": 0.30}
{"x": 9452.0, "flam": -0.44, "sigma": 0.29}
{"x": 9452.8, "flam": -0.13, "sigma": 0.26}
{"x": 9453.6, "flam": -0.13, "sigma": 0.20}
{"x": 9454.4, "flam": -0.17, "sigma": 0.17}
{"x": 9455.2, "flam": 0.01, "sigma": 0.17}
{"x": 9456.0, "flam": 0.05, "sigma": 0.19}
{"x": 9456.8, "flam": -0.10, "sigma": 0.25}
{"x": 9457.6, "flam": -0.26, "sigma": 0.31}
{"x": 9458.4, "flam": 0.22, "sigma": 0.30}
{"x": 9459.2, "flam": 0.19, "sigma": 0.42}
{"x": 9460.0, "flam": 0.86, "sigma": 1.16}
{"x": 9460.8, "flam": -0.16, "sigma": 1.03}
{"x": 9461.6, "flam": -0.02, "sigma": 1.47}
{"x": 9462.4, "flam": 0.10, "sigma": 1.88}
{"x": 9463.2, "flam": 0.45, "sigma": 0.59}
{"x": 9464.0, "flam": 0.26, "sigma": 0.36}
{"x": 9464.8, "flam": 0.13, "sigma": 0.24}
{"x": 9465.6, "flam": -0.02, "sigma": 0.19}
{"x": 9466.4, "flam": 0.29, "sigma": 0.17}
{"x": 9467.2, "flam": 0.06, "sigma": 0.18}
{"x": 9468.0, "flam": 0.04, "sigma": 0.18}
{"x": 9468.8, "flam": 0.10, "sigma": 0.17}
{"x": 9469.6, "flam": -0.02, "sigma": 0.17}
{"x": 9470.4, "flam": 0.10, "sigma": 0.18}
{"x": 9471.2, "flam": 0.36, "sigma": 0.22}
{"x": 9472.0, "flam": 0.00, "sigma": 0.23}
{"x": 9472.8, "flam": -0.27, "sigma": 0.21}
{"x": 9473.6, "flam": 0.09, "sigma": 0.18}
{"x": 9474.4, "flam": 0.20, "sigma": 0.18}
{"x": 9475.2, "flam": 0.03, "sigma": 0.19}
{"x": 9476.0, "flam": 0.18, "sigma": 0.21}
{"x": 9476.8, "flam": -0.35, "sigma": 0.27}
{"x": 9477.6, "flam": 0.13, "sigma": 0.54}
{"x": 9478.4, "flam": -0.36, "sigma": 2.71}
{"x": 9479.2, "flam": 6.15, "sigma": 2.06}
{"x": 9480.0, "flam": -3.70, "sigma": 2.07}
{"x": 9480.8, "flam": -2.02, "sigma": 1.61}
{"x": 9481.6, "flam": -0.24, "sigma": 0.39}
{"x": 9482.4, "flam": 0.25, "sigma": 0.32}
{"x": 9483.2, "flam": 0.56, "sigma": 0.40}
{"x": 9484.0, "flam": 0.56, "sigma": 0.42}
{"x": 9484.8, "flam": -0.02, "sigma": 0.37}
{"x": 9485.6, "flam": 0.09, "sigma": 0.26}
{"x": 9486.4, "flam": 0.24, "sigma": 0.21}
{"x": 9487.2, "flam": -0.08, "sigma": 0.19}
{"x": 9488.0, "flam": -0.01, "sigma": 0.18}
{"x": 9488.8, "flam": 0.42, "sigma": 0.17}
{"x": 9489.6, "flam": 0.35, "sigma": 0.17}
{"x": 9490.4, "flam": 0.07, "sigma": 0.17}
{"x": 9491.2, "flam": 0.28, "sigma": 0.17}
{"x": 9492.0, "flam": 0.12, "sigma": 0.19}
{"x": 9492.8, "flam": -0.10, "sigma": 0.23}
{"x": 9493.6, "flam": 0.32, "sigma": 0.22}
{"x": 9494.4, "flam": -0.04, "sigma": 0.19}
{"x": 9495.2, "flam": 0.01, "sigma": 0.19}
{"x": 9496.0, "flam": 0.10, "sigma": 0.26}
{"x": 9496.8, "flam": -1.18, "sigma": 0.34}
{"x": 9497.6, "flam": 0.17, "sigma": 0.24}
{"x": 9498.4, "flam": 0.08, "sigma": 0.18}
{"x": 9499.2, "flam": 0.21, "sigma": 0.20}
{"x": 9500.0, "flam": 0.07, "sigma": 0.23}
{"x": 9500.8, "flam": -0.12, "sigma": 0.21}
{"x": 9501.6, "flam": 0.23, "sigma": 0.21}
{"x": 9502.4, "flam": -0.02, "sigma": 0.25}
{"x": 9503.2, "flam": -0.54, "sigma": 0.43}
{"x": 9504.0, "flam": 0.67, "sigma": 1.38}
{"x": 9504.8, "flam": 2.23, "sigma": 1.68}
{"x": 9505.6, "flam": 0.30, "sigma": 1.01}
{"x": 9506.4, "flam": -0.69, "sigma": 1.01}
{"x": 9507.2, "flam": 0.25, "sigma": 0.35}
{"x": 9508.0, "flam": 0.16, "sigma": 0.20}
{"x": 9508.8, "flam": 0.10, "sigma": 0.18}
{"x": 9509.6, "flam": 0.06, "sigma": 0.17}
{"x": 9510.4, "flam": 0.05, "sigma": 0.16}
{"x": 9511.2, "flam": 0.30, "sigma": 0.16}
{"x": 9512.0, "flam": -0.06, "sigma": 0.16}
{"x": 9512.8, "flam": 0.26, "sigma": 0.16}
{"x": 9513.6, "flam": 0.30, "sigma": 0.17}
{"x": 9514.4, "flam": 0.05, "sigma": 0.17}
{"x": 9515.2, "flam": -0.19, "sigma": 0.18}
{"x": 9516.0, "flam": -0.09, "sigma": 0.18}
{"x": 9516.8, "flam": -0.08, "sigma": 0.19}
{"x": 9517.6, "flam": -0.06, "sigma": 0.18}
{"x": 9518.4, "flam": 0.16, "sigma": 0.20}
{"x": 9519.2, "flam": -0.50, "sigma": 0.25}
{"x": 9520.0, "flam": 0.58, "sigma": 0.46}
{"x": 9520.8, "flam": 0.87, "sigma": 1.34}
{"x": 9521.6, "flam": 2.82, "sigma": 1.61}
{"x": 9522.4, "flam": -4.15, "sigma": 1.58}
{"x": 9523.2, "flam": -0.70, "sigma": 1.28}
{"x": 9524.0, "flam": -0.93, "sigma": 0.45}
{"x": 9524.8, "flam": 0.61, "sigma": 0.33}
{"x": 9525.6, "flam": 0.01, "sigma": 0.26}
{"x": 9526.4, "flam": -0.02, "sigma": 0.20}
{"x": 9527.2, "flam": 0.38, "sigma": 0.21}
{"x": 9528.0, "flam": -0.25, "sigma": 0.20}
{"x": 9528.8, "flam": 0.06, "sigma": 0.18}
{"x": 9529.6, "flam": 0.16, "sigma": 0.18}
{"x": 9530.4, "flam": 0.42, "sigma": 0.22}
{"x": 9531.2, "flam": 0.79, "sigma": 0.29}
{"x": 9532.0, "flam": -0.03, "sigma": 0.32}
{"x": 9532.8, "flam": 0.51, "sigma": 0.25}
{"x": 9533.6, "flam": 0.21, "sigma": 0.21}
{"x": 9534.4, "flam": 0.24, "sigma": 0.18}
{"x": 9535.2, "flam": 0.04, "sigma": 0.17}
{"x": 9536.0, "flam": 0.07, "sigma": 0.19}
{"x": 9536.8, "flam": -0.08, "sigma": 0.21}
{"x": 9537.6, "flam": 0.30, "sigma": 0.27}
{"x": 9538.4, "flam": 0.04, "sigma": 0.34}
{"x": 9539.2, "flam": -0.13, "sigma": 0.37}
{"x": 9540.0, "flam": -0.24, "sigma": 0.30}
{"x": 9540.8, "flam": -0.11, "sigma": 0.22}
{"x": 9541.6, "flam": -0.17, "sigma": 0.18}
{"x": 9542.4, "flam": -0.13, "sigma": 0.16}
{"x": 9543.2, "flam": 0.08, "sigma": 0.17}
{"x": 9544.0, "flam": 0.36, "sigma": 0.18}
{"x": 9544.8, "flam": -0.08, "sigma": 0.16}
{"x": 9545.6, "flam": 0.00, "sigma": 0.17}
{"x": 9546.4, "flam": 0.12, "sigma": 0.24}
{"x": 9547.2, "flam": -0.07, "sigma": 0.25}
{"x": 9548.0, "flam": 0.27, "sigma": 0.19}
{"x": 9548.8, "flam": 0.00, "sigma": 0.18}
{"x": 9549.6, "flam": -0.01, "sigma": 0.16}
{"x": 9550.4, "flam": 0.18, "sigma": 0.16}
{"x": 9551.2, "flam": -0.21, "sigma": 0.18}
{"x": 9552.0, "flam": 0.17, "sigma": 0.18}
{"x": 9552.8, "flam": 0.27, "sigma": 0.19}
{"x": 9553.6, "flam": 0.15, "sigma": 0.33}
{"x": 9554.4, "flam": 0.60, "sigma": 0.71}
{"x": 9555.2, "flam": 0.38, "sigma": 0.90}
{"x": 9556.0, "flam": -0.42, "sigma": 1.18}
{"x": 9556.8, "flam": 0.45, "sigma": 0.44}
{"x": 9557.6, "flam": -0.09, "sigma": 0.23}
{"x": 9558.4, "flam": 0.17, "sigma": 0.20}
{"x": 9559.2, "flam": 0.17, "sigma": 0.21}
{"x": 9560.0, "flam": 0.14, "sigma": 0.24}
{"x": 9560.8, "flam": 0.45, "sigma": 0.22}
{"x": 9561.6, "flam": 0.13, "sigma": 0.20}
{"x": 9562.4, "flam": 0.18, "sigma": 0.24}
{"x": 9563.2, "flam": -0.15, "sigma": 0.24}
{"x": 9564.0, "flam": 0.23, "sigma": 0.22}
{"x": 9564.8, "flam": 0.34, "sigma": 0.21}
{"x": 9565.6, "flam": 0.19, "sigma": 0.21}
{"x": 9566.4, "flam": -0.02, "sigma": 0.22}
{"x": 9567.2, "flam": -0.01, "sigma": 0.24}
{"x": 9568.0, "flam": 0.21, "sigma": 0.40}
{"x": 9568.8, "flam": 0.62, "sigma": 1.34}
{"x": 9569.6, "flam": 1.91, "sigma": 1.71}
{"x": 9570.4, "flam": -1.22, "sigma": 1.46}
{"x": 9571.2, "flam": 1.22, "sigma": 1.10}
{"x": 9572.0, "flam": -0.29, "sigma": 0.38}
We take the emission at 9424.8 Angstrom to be [O II]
